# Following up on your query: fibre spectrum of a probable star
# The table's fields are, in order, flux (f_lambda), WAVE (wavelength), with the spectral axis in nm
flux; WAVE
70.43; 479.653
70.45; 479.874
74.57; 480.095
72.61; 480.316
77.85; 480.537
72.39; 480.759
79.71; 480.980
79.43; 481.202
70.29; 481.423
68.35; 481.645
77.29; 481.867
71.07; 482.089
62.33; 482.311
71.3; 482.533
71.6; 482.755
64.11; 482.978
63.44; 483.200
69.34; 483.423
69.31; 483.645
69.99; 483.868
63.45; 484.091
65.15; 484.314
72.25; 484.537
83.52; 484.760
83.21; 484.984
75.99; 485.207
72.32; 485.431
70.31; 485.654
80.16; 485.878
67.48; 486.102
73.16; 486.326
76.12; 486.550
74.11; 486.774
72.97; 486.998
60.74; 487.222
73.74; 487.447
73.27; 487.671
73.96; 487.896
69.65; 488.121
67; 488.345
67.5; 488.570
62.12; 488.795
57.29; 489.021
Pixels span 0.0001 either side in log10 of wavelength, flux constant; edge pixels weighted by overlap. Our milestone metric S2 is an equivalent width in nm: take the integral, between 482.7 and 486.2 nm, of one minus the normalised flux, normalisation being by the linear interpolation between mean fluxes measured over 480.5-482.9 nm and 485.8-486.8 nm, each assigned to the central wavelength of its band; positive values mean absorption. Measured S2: 0.10 nm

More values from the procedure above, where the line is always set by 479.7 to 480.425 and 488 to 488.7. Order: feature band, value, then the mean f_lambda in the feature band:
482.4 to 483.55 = 0.05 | 67.9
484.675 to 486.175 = -0.14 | 76.2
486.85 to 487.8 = -0.03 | 70.4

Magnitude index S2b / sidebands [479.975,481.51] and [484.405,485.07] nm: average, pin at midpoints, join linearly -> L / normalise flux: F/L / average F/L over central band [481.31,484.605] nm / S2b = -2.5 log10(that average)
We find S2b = 0.131 mag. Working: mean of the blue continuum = 75.3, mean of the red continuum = 79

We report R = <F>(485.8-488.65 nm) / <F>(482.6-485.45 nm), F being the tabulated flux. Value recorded 1.01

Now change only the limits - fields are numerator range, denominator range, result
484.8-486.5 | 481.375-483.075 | 1.08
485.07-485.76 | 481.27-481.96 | 1.01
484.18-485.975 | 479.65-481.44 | 1.01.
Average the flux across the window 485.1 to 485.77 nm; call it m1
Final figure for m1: 72.9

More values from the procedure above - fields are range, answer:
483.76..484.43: 66.2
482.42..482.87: 71.3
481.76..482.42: 70.2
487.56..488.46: 71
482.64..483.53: 67.1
